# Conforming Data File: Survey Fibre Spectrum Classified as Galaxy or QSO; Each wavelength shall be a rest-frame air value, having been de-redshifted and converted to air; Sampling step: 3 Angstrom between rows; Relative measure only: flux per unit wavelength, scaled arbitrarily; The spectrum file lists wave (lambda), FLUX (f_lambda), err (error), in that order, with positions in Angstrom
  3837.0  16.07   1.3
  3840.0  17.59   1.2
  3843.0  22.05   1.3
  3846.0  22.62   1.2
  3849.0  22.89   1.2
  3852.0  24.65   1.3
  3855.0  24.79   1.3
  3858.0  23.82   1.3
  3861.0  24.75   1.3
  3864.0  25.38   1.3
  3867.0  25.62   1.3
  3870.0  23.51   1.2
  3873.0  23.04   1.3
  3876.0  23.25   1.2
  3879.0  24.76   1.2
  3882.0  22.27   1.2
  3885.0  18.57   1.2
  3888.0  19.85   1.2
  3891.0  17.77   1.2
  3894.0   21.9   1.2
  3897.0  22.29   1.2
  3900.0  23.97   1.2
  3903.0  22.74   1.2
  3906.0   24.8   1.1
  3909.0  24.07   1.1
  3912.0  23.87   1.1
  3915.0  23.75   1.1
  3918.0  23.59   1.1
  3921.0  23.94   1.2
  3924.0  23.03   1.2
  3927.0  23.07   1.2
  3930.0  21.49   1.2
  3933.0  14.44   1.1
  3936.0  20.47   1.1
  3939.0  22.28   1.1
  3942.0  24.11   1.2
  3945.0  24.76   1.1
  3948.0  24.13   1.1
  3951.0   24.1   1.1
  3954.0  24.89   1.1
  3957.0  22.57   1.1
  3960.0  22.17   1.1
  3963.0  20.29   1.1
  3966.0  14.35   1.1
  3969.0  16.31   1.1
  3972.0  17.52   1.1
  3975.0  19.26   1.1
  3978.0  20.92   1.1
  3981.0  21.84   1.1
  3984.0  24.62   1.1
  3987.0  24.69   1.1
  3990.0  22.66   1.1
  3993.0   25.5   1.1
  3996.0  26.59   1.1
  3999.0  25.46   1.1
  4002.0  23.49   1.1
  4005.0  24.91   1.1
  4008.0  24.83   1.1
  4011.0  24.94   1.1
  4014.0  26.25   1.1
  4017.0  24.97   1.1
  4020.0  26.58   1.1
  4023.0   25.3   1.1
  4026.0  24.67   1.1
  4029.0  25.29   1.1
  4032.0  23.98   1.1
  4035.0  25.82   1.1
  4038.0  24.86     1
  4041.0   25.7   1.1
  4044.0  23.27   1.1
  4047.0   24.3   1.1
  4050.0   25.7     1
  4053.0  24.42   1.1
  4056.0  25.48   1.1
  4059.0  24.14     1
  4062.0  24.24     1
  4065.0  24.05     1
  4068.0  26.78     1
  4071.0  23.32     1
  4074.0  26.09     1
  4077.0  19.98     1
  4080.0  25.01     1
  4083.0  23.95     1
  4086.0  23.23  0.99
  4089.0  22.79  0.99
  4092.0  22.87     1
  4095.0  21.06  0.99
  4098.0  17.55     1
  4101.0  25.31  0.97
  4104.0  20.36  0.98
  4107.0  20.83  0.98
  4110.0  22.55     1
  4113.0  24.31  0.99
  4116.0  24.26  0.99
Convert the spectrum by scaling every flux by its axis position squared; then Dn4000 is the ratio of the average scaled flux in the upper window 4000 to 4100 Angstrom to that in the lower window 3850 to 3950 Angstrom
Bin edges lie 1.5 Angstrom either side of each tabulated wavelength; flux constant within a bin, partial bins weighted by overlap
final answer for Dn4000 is 1.1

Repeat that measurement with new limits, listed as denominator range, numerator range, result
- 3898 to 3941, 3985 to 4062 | 1.17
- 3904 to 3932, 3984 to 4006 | 1.10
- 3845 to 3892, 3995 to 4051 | 1.18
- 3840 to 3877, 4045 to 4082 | 1.15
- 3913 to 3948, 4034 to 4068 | 1.18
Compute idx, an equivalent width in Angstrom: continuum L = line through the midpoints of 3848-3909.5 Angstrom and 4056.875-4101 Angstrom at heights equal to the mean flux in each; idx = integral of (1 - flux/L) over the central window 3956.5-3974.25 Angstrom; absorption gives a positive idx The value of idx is 3.4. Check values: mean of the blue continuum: 23.1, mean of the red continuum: 23.3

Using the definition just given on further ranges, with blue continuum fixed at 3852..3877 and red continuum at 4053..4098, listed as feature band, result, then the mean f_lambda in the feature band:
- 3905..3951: 2.5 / 22.8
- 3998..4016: -0.9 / 25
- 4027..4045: -0.9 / 24.9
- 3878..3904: 2.9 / 21.5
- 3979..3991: 0.3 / 23.4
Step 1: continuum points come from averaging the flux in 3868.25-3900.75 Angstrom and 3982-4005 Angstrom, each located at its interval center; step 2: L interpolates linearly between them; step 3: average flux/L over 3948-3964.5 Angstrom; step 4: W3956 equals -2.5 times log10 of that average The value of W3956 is 0.037 mag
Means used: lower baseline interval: 21.9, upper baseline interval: 24.7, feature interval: 22.9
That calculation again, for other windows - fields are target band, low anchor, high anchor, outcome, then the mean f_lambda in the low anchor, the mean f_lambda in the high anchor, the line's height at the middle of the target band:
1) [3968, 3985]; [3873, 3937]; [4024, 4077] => 0.17 mag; 22.1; 24.7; 23.4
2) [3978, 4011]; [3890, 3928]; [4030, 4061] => -0.01 mag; 23.1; 24.8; 24.1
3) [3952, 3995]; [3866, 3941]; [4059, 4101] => 0.07 mag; 22.3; 23.3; 22.7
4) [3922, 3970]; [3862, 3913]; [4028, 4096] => 0.09 mag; 22.8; 24.2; 23.3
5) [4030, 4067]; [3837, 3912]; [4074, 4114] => -0.10 mag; 22.7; 22.4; 22.5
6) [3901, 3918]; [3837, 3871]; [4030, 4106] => -0.03 mag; 23.1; 23.8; 23.3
